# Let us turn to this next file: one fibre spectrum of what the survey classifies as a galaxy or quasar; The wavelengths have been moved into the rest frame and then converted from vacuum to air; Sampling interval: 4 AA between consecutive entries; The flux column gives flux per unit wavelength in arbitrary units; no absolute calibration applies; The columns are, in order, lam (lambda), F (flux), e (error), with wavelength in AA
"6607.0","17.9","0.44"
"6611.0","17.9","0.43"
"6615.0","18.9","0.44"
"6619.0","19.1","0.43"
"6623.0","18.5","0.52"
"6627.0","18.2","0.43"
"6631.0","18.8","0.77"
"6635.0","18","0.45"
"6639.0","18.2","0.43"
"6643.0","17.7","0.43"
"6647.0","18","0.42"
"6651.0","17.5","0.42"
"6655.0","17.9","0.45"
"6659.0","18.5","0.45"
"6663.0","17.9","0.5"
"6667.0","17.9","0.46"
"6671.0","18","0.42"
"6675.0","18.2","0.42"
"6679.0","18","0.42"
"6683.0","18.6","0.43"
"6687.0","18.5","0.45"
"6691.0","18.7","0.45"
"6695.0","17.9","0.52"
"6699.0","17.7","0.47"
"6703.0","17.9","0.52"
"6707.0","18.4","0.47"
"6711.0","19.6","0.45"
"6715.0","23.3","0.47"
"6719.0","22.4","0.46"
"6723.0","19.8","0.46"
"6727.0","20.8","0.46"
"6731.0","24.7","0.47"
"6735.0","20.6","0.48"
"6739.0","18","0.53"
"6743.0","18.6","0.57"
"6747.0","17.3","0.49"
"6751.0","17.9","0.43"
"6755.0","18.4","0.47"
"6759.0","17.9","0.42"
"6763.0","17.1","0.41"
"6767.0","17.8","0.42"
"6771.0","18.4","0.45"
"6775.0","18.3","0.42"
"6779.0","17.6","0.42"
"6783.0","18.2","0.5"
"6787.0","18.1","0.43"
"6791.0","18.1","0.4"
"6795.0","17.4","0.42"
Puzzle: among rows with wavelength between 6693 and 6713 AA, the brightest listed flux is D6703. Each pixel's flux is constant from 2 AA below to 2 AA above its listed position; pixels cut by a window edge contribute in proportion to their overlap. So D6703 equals 19.6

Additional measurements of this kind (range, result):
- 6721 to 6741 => 24.7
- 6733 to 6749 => 20.6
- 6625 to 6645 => 18.8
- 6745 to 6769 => 18.4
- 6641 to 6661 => 18.5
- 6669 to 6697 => 18.7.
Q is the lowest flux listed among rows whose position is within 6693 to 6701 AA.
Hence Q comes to 17.7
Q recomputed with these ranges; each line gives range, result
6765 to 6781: 17.6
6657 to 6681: 17.9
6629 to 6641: 18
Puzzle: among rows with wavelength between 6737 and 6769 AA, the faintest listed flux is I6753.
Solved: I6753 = 17.1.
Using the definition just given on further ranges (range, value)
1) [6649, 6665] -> 17.5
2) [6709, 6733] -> 19.6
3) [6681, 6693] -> 18.5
